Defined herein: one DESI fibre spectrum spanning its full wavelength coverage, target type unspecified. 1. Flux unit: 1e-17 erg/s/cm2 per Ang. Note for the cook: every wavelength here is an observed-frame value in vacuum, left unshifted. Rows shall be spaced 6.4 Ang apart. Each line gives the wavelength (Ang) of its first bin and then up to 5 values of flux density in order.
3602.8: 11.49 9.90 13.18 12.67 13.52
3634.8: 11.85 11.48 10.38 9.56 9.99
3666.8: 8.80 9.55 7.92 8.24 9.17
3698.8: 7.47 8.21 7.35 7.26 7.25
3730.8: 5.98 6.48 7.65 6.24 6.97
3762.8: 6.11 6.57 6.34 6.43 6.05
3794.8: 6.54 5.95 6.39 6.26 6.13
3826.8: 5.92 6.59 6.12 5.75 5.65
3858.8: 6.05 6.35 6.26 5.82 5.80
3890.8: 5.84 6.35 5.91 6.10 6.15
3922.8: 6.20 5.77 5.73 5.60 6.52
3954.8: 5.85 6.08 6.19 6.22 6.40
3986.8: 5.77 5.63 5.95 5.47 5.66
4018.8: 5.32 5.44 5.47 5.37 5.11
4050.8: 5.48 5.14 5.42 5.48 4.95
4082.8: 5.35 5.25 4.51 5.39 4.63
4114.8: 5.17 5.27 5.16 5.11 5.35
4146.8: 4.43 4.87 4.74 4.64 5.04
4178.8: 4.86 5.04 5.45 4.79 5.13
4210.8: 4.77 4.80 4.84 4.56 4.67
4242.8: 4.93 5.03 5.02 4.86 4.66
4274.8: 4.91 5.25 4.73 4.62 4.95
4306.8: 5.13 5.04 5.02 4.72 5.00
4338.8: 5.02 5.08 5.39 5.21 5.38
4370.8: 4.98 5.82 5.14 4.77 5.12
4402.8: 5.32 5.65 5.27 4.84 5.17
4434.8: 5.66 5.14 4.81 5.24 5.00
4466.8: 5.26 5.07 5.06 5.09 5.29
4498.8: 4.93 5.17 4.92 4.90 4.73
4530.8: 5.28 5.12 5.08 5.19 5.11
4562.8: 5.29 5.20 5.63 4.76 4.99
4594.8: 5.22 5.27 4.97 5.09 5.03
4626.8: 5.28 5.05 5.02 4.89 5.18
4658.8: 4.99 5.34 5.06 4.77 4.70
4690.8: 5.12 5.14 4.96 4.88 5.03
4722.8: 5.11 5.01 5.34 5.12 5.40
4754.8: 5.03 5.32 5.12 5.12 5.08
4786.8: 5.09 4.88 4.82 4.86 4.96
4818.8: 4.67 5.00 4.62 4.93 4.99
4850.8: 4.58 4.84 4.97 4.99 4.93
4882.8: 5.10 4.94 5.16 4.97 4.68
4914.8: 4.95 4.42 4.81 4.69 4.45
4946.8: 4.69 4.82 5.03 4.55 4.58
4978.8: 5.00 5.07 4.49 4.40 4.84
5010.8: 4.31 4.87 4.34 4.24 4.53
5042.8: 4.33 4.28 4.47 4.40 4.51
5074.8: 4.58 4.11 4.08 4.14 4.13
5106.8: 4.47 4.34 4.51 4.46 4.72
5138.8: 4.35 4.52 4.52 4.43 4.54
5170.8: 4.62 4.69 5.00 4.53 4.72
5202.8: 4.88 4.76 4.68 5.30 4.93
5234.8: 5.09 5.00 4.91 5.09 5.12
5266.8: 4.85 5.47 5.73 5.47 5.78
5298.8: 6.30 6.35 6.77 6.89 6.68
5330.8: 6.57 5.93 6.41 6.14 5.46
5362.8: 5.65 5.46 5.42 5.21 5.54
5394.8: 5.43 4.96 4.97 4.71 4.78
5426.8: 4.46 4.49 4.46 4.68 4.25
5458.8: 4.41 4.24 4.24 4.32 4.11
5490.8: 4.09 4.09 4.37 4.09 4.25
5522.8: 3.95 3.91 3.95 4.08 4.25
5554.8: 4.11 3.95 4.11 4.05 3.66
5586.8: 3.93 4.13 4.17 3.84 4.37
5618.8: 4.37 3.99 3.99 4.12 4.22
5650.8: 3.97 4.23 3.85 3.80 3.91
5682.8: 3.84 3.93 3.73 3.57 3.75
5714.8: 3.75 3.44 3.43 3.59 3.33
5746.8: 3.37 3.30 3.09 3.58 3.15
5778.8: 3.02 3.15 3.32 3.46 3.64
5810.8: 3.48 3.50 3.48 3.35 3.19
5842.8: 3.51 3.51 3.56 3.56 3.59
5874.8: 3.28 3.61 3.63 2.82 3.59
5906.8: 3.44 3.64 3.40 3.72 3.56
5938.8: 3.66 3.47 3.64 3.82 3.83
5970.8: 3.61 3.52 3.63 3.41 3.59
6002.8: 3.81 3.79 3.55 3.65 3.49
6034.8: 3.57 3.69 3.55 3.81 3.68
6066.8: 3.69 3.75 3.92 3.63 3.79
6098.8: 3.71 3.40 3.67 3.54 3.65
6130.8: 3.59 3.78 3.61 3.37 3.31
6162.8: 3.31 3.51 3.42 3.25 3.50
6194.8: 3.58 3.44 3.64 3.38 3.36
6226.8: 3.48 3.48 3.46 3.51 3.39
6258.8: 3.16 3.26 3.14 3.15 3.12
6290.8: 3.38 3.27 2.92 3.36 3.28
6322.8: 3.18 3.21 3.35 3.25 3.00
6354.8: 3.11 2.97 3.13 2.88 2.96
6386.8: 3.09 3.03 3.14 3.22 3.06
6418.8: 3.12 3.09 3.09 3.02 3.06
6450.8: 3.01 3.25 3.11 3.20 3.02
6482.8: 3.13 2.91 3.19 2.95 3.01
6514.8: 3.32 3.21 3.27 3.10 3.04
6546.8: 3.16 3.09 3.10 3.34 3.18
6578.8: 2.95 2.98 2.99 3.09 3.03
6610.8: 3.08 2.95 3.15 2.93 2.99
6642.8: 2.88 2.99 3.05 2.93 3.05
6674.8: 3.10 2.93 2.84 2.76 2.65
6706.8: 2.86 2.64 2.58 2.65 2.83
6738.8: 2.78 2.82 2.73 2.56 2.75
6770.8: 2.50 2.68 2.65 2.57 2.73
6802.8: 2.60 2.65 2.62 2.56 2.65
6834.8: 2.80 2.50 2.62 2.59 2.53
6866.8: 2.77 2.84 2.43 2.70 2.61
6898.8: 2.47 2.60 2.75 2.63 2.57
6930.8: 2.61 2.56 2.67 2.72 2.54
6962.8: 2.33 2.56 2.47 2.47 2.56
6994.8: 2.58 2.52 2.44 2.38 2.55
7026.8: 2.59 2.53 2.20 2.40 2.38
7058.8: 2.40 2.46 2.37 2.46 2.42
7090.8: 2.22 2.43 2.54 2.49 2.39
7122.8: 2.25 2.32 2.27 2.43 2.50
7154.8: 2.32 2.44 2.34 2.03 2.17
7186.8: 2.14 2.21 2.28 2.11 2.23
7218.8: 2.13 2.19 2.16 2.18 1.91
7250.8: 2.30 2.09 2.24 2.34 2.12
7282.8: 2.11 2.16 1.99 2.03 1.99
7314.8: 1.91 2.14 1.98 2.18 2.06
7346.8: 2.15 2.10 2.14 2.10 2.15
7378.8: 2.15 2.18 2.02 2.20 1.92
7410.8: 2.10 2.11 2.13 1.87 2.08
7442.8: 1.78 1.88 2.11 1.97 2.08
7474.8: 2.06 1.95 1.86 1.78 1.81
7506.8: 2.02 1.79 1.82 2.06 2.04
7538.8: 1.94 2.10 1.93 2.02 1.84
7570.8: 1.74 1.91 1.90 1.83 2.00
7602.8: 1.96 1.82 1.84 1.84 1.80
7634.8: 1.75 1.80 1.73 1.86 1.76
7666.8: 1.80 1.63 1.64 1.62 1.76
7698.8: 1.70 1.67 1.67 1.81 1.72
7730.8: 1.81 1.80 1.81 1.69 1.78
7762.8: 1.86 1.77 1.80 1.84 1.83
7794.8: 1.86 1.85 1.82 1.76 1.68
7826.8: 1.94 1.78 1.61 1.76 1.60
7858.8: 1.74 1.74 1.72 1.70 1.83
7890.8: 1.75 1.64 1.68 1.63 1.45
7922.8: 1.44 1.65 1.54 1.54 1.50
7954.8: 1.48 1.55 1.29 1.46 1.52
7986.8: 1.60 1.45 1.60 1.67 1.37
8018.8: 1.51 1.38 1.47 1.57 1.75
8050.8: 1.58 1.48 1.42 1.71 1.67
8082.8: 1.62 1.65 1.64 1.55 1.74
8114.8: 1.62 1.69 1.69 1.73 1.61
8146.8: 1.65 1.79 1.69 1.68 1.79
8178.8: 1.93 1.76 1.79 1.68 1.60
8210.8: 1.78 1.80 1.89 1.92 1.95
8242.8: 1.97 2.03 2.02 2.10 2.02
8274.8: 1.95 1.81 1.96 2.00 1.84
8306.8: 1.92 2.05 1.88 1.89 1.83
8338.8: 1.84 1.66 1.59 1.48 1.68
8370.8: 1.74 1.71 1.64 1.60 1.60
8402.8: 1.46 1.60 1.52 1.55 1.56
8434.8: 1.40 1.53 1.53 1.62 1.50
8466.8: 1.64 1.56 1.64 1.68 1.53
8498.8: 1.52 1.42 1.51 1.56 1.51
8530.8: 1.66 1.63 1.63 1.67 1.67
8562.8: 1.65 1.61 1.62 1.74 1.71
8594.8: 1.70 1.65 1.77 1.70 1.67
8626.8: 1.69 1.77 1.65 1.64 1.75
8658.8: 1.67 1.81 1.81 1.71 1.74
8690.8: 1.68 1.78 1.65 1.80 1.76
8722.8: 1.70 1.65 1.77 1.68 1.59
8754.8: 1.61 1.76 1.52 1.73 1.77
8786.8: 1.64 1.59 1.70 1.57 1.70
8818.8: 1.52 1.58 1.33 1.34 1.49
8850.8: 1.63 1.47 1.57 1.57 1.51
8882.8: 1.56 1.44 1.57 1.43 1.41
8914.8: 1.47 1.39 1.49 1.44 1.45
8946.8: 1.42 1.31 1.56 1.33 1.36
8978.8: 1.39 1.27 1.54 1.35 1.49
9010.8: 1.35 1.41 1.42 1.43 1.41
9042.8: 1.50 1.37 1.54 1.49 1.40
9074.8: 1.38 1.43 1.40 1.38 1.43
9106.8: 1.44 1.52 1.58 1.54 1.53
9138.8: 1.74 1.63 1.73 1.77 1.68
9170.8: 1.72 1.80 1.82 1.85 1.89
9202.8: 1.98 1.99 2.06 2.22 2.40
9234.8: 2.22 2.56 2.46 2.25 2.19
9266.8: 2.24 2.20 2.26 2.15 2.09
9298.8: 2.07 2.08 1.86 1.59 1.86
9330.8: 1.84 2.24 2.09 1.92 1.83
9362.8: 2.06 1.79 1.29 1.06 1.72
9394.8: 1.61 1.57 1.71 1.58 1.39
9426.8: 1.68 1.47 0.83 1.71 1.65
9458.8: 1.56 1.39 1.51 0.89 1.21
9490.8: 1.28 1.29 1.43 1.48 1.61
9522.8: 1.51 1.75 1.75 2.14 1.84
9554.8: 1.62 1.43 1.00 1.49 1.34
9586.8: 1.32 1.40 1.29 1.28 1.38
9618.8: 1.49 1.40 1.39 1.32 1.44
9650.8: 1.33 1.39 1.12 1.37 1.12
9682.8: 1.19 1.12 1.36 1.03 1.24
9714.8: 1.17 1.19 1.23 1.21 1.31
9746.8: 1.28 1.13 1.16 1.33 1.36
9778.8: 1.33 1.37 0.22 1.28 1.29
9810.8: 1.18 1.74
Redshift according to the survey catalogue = 0.902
